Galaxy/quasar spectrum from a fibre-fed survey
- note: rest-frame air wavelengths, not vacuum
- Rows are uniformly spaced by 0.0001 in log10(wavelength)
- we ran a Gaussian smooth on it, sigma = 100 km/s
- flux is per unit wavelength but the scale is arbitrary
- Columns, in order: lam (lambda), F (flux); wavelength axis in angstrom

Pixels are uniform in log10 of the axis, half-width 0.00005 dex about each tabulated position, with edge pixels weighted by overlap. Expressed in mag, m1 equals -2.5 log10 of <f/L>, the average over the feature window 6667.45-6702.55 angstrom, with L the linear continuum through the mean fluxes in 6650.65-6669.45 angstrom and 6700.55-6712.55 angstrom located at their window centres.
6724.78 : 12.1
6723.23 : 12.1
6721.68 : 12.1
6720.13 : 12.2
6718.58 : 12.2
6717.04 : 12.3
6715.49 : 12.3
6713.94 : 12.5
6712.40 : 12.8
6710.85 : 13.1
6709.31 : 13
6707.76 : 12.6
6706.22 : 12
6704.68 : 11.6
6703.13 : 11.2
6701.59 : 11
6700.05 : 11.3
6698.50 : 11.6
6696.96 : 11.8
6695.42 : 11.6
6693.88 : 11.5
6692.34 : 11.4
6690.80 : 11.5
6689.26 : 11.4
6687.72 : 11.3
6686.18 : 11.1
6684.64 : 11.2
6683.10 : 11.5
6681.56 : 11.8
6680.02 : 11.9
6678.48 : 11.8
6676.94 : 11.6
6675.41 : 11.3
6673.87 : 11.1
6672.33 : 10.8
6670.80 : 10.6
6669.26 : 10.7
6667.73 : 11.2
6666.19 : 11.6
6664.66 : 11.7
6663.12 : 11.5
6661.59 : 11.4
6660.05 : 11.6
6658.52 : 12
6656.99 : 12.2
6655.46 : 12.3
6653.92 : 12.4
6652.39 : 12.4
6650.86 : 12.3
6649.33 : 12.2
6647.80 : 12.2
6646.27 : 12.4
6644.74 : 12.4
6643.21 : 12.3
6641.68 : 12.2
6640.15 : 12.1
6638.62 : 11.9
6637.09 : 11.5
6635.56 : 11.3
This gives 0.058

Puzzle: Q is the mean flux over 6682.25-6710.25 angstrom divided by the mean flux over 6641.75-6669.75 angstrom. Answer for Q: 1.0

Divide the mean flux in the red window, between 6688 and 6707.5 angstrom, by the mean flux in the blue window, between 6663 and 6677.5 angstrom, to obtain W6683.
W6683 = 1.0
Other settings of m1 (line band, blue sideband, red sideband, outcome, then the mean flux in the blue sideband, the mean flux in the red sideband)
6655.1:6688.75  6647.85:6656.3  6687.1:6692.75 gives 0.04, 12.3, 11.4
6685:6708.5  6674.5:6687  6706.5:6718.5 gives 0.05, 11.5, 12.6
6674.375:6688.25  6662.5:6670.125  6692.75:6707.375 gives -0.01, 11.3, 11.5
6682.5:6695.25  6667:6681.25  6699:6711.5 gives 0.02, 11.2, 12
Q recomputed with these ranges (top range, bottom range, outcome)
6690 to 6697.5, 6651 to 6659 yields 0.94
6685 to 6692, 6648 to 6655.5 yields 0.92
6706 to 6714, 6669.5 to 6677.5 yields 1.15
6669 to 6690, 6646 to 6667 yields 0.94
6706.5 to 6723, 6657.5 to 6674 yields 1.10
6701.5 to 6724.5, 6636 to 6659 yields 1.00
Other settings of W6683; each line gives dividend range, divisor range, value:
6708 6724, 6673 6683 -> 1.08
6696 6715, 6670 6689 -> 1.06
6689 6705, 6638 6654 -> 0.93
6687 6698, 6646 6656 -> 0.94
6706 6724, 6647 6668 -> 1.04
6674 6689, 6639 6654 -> 0.93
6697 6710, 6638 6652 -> 0.96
